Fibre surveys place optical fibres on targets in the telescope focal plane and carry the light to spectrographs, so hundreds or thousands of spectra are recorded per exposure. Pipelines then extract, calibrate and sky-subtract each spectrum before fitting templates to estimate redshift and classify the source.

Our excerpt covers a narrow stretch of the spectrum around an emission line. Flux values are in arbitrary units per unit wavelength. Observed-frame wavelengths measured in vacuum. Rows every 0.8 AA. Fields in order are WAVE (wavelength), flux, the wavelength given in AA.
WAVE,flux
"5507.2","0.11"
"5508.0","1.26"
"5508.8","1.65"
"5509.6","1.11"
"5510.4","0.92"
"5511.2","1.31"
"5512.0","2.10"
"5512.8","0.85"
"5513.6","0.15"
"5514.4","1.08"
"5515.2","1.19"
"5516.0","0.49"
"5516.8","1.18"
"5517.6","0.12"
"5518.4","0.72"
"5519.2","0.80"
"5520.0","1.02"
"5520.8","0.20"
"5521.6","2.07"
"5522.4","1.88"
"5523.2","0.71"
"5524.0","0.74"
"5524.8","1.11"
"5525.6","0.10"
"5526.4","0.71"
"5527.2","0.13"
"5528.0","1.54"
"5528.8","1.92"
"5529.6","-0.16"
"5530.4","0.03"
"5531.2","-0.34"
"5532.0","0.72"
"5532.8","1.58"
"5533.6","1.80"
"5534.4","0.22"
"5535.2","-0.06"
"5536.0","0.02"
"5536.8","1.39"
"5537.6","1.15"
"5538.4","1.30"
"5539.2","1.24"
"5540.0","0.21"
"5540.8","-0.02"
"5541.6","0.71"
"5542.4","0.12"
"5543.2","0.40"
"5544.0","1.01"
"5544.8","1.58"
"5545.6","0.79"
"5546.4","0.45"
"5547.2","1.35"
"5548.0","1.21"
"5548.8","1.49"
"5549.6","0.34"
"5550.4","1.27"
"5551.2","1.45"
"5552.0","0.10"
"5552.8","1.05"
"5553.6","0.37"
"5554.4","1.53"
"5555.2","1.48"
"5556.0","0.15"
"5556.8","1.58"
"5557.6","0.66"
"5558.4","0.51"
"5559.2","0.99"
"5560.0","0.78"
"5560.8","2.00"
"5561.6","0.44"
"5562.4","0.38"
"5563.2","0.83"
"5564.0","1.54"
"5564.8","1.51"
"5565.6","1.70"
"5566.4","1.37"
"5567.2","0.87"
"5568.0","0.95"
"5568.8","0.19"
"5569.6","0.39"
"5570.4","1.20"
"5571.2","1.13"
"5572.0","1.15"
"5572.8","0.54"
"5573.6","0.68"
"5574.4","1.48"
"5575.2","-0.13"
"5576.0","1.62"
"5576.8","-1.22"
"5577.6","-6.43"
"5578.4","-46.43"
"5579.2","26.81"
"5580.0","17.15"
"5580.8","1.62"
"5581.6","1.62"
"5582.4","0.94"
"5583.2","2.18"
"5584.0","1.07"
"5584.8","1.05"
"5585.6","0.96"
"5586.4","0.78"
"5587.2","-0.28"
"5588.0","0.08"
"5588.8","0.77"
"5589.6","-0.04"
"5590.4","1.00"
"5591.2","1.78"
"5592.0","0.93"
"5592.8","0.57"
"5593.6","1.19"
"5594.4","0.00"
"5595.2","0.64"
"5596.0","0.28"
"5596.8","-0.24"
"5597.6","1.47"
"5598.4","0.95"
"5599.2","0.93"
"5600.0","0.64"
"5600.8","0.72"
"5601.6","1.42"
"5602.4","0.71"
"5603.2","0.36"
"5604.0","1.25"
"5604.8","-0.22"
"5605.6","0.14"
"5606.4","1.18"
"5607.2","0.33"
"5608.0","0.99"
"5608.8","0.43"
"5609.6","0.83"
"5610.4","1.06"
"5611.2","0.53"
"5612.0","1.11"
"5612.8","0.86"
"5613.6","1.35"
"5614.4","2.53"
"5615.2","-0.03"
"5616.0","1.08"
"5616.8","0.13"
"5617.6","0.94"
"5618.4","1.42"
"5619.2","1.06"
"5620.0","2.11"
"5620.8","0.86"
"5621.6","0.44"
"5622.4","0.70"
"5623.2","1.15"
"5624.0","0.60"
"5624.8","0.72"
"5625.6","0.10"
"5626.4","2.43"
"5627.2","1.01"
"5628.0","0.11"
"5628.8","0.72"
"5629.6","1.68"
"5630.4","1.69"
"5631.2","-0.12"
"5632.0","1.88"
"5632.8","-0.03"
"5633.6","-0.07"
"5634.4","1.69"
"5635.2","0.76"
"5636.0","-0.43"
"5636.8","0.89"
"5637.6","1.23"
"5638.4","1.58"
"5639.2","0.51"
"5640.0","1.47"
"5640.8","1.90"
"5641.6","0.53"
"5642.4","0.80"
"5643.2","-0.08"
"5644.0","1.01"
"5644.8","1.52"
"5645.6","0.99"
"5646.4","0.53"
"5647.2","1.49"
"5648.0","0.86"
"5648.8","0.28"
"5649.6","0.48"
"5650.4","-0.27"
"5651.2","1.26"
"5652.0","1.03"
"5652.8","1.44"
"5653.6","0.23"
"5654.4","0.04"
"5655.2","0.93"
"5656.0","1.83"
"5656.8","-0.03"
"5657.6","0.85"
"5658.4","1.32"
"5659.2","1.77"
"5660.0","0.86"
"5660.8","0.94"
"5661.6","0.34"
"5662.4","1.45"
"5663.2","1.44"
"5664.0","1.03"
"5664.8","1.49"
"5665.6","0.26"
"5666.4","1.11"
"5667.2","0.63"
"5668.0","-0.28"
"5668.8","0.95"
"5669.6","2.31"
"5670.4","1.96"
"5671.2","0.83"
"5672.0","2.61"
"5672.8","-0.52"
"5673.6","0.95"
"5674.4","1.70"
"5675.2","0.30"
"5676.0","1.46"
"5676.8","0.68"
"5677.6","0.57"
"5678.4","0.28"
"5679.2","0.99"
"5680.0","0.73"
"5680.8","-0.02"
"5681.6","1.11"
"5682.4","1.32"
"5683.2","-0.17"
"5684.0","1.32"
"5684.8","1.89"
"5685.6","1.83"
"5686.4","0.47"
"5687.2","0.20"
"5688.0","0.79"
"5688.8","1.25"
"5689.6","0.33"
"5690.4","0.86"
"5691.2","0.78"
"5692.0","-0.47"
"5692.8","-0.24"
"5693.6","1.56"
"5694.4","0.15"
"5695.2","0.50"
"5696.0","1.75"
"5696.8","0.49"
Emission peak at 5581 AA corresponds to H-gamma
